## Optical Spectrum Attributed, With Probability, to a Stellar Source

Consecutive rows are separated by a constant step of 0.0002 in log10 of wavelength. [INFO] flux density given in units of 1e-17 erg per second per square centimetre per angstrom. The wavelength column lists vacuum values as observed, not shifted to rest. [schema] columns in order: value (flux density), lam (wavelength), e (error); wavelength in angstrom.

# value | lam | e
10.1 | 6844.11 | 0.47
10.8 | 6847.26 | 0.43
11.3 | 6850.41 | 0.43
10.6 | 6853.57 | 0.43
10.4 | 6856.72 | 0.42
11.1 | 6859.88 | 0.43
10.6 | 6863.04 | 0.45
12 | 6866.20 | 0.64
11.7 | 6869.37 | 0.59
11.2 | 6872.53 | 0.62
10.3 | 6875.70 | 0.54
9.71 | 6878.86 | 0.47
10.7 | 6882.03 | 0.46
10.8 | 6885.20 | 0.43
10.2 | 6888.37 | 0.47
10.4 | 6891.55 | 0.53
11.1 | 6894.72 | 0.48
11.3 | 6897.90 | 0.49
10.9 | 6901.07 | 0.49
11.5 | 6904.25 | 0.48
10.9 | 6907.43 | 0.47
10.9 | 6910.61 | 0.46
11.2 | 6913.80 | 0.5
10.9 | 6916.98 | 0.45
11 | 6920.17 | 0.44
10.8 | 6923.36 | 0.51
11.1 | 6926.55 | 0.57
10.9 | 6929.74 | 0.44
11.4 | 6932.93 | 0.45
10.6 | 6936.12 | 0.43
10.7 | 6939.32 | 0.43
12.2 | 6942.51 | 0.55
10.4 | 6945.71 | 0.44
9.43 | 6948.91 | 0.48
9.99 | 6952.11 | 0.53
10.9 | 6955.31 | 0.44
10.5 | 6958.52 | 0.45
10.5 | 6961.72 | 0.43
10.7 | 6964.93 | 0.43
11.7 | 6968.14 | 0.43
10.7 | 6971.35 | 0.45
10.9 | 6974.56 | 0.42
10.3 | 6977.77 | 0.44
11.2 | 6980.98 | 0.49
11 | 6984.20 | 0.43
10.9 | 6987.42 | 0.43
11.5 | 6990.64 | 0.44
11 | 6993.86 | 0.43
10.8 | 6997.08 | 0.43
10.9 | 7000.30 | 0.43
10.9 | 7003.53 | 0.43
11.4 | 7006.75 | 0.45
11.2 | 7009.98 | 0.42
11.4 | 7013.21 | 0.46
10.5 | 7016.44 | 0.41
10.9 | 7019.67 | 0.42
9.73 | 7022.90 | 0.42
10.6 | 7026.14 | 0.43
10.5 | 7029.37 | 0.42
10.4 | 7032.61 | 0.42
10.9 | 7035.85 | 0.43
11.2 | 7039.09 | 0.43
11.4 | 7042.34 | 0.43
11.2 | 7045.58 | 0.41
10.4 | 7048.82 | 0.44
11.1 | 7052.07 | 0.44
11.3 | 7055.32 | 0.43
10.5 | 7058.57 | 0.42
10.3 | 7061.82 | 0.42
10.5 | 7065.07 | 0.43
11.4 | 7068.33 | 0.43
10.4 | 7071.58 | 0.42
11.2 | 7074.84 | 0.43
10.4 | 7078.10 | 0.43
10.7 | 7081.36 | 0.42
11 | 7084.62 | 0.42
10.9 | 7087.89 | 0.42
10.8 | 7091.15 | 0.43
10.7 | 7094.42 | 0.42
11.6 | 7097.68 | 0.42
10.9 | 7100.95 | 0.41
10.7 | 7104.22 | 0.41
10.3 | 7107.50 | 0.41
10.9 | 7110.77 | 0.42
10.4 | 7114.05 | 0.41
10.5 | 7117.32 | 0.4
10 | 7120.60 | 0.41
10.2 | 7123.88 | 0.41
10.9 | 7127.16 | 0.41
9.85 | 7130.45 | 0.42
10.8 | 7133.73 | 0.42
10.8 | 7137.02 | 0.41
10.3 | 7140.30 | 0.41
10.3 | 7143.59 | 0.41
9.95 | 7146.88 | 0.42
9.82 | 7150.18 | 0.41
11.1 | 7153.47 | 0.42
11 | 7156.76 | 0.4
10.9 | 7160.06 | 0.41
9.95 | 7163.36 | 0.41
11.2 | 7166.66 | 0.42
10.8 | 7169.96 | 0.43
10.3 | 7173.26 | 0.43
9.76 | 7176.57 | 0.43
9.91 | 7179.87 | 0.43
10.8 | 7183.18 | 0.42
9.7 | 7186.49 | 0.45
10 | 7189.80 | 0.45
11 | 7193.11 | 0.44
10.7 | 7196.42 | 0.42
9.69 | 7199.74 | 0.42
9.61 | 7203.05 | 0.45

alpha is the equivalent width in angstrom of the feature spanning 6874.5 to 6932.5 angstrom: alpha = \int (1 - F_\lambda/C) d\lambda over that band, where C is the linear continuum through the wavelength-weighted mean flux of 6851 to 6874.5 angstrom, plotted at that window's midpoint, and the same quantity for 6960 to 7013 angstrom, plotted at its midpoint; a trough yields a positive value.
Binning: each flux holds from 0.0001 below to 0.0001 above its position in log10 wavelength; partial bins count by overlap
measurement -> 1.2 angstrom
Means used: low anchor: 11.1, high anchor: 11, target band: 10.8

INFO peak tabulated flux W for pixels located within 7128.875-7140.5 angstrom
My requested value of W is 10.8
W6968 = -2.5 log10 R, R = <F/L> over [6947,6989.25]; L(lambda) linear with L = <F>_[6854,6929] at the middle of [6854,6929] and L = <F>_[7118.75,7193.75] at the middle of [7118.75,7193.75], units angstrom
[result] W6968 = 0.01 mag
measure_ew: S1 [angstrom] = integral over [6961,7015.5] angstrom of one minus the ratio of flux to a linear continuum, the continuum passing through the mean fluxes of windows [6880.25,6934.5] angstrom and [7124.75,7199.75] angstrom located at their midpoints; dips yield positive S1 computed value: -1.15 angstrom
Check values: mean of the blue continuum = 10.9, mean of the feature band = 11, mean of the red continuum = 10.4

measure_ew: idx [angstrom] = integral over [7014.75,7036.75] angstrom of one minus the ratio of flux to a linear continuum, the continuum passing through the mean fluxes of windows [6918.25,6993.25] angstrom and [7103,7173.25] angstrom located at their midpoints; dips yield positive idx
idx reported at 0.4 angstrom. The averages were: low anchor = 10.8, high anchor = 10.5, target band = 10.5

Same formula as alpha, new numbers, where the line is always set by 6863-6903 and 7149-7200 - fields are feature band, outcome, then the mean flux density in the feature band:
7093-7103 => -0.48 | 11.1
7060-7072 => -0.09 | 10.7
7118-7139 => 0.16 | 10.4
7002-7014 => -0.61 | 11.2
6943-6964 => 0.69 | 10.4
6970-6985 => -0.13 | 10.8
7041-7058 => -0.67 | 11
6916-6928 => -0.17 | 10.9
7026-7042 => -0.22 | 10.8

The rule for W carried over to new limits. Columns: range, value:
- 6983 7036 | 11.5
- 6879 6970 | 12.2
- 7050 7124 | 11.6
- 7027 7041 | 11.2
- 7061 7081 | 11.4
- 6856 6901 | 12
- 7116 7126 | 10.5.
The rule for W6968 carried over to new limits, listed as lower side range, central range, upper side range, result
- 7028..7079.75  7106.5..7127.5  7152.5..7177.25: 0.03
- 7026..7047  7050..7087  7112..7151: -0.01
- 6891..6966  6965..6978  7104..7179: -0.02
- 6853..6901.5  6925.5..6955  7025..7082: 0.01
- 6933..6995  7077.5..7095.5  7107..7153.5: -0.03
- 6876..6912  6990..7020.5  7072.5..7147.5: -0.04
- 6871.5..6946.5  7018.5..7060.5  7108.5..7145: -0.02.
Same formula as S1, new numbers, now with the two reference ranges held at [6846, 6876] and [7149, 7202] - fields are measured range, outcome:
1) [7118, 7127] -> 0.2 angstrom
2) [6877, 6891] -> 0.8 angstrom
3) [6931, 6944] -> -0.4 angstrom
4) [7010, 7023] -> -0.1 angstrom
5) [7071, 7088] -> -0.3 angstrom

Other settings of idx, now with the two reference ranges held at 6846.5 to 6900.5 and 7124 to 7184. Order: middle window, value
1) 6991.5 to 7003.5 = -0.3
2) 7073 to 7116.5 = -1.1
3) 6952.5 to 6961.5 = 0.1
